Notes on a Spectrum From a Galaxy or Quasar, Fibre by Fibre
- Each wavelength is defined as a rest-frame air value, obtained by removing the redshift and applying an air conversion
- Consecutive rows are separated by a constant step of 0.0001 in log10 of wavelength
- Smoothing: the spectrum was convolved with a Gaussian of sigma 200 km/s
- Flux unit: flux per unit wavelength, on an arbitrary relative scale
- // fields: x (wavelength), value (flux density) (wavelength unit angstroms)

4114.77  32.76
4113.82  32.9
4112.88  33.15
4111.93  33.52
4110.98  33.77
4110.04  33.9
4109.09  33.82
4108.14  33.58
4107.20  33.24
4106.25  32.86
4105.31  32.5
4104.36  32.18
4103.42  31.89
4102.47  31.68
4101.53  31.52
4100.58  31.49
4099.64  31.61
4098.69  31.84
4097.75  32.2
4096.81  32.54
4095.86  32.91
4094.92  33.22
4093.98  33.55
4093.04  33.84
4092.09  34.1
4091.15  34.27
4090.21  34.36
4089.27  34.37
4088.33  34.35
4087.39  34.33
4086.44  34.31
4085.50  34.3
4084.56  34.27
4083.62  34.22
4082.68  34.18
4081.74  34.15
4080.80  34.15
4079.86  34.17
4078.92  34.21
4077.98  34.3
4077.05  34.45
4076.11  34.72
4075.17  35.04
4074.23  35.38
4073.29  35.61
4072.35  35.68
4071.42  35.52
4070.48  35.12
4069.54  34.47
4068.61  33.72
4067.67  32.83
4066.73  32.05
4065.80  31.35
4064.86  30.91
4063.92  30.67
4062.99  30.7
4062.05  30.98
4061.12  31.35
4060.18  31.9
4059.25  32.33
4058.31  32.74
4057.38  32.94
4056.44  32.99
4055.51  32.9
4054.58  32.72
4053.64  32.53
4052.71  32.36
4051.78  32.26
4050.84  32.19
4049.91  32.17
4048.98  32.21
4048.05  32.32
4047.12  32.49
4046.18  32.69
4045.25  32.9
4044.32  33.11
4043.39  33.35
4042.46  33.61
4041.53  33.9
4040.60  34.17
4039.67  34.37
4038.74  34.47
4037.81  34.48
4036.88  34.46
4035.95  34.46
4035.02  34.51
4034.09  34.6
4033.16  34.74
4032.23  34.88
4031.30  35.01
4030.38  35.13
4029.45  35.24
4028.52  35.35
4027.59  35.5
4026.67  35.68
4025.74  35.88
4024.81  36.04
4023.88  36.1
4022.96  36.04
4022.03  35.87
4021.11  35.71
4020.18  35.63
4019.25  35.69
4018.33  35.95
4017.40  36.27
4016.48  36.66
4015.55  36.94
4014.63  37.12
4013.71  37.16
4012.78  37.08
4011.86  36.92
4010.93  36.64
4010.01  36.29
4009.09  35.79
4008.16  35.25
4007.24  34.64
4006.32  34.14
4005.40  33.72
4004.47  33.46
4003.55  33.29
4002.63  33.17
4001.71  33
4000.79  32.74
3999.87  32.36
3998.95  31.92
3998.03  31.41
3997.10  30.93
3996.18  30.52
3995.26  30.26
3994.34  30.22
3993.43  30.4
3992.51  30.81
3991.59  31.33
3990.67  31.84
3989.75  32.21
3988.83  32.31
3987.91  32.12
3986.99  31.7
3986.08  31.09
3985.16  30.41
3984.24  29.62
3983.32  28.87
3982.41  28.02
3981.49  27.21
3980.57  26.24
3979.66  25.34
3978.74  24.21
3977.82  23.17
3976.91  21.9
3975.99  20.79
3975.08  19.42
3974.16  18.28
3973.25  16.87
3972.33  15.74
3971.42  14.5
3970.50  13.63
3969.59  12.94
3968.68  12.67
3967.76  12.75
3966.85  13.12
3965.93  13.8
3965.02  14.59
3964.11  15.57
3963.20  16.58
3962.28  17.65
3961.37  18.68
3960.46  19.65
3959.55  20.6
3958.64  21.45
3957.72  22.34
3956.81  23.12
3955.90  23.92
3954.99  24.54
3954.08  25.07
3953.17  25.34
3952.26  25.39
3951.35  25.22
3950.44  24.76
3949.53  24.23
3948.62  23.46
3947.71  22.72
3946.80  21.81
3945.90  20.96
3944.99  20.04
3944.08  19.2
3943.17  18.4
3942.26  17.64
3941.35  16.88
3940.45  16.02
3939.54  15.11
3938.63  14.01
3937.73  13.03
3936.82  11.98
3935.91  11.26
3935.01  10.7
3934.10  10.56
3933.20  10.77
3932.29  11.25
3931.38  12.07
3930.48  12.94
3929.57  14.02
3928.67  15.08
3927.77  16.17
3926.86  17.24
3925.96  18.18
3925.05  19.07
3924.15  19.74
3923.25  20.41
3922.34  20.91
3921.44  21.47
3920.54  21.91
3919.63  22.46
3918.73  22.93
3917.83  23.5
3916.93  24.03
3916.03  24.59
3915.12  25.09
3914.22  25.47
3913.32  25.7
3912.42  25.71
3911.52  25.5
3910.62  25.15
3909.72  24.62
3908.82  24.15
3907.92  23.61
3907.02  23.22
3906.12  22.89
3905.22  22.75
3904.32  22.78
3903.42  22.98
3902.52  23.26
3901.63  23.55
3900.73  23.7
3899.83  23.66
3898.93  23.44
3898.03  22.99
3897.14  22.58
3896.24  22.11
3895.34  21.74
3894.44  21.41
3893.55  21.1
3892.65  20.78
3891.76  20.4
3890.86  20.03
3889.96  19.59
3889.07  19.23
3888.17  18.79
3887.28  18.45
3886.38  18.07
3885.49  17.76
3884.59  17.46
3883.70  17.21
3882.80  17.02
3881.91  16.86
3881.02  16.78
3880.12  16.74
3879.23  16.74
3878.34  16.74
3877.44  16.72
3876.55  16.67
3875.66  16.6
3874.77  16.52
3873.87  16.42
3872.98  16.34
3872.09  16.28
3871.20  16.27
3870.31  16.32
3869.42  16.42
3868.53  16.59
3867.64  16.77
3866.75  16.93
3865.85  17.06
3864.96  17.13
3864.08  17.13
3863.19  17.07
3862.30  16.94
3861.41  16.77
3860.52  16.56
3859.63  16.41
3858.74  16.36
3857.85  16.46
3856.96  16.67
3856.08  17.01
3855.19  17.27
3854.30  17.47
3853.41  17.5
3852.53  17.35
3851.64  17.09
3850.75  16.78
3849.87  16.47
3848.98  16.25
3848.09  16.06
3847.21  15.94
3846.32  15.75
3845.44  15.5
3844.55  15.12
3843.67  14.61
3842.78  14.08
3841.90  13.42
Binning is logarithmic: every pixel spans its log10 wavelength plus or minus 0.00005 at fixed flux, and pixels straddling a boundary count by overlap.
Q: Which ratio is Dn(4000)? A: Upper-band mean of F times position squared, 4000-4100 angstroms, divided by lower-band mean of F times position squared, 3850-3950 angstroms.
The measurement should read 1.9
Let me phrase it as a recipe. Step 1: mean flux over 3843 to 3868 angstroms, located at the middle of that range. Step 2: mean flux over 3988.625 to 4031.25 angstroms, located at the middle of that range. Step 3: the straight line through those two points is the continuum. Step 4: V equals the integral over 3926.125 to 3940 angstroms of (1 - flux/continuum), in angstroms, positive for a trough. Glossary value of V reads 6.7 angstroms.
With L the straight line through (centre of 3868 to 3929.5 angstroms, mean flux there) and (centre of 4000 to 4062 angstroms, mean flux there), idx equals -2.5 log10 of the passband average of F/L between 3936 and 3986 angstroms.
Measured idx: 0.31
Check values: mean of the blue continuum 20.4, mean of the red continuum 34.3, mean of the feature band 20.2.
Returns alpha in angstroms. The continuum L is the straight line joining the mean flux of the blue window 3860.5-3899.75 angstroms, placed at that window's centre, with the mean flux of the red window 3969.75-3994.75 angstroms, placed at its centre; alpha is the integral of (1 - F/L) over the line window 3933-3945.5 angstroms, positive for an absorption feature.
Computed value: 4.3 angstroms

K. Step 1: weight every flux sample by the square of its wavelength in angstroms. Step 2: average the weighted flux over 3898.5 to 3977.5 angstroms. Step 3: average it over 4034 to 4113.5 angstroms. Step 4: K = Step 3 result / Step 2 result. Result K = 1.8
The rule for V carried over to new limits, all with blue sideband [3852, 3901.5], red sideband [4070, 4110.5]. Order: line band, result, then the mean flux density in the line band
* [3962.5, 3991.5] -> 3.8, 22.3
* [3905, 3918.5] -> -2.4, 24.4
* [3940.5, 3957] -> 0.9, 22.2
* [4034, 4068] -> -2.1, 32.8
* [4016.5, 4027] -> -2.6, 35.9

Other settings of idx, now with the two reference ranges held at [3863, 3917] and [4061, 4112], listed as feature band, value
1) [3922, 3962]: 0.269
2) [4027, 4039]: -0.170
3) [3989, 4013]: -0.193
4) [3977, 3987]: -0.043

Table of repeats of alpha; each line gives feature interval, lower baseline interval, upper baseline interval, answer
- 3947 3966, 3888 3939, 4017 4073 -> 2.32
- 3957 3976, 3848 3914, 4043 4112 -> 6.40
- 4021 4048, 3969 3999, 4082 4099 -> -4.43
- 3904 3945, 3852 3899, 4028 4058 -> 5.73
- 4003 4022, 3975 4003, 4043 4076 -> -3.23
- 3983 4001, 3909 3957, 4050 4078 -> -3.74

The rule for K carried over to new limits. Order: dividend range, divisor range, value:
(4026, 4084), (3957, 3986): 1.74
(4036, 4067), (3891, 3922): 1.51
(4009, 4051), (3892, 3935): 1.77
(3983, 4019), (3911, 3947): 1.89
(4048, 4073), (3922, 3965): 1.88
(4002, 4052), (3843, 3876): 2.29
